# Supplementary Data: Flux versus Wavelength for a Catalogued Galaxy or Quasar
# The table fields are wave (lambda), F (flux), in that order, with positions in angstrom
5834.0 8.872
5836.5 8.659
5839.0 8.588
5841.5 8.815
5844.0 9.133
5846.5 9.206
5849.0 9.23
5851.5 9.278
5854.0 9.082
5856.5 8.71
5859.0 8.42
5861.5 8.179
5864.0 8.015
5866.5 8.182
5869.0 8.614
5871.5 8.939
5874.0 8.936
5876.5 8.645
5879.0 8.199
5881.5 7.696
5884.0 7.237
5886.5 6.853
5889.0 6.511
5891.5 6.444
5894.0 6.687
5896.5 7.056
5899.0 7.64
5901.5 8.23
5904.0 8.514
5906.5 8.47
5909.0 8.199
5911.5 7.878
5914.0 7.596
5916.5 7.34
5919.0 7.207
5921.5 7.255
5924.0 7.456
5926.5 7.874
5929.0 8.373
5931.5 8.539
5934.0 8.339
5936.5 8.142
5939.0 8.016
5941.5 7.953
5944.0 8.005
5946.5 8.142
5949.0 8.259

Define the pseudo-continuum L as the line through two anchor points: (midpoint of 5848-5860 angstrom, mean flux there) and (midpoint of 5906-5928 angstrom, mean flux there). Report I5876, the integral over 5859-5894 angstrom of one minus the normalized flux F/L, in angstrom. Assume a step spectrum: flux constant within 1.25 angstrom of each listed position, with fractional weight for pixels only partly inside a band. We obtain 2.67 angstrom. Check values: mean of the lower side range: 8.95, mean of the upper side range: 7.68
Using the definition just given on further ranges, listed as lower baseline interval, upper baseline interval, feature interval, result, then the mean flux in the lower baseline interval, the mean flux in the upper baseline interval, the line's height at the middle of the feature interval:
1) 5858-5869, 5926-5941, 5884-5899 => 2.6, 8.24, 8.22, 8.23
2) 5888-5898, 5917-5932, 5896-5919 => -2.3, 6.7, 7.72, 7.17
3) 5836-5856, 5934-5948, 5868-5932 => 5.3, 9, 8.08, 8.48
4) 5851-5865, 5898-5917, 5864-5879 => -0.2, 8.59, 8.01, 8.43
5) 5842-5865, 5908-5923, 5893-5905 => 0.4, 8.81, 7.57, 7.9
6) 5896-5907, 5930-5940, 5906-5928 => 1.2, 8.01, 8.27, 8.13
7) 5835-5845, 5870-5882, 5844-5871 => -0.2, 8.79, 8.53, 8.67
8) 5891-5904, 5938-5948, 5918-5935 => -0.1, 7.38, 8.04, 7.8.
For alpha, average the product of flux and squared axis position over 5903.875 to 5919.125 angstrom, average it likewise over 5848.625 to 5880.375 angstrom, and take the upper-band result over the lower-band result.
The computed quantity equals 0.9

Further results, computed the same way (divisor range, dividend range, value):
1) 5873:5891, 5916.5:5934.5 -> 1.04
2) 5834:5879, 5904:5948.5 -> 0.93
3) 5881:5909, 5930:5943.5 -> 1.12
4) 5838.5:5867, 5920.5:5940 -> 0.94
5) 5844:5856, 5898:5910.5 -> 0.91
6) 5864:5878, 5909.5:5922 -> 0.89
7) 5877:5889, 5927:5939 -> 1.13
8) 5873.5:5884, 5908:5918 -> 0.95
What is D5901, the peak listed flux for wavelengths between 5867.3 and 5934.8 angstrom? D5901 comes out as 8.939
